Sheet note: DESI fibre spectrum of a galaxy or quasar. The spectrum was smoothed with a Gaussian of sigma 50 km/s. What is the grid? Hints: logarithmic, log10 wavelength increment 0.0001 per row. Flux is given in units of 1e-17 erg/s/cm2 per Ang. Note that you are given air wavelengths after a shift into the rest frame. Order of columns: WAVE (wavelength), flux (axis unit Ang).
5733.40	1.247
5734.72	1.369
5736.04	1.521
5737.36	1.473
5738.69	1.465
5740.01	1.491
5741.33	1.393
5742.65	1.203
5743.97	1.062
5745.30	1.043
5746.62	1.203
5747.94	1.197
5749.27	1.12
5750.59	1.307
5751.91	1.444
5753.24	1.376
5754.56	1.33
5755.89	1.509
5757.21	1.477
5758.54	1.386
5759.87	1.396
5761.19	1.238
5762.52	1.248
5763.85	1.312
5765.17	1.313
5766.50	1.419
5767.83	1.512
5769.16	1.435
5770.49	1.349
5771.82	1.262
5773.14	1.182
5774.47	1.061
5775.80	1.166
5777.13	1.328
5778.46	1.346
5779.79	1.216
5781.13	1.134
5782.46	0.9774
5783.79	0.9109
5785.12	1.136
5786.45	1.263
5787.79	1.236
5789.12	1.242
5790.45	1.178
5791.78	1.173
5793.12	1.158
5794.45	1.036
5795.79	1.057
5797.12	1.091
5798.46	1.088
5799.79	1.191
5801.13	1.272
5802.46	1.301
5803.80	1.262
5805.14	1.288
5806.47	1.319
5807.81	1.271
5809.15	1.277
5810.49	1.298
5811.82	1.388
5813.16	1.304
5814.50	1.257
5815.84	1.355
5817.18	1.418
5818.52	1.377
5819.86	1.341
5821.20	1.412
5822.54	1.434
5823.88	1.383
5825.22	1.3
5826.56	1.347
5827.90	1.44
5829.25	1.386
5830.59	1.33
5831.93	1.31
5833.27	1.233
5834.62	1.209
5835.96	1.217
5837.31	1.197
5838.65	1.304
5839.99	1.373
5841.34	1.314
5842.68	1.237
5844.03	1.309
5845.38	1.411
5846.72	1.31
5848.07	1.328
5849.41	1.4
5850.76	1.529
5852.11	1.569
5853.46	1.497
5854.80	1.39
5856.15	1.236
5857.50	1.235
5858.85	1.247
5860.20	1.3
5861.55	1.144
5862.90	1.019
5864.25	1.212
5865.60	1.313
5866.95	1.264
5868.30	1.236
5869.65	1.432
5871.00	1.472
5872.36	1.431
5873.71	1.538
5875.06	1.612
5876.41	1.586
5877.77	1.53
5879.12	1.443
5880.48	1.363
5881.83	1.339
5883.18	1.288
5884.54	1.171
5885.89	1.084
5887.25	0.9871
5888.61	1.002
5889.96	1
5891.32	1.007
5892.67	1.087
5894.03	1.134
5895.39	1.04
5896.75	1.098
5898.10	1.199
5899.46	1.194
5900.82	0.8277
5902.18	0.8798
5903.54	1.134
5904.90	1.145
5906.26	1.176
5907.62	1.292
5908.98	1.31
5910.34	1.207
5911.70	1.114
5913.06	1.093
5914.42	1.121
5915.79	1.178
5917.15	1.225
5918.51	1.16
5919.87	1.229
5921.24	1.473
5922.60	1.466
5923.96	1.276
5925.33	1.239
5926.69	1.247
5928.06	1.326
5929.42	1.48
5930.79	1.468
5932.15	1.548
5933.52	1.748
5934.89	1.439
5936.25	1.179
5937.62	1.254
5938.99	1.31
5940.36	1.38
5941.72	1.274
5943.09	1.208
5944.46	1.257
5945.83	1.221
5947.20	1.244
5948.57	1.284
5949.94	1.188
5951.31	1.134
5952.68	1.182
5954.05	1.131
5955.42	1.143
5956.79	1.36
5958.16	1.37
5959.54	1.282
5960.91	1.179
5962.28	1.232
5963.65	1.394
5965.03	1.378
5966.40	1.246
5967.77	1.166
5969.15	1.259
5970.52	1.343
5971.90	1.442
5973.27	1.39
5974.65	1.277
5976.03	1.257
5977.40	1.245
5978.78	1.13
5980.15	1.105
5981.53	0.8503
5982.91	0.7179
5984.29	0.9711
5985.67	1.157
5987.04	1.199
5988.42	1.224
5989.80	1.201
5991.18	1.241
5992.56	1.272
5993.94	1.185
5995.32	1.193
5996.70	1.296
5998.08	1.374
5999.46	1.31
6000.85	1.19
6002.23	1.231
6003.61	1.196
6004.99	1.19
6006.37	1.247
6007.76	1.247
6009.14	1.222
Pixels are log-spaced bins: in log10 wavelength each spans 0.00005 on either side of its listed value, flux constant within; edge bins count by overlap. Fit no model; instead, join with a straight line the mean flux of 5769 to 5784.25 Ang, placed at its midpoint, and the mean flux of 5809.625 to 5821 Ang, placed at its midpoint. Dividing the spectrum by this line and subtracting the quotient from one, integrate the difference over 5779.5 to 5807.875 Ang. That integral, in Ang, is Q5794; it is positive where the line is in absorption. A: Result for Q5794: 2.0 Ang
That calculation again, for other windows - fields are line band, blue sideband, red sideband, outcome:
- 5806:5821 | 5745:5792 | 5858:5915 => -1.0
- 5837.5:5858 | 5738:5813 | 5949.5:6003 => -1.9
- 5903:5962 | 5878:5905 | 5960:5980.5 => -3.4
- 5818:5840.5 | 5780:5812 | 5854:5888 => -1.5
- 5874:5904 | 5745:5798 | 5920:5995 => 1.6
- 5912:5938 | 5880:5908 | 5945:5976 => -3.0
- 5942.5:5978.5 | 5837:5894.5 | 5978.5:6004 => -2.0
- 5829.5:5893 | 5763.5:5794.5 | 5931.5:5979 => -2.3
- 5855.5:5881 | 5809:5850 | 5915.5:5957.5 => -0.6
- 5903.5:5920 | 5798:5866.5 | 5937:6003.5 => 1.0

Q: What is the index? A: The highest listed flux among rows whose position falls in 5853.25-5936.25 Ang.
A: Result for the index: 1.748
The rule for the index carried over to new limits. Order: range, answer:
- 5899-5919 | 1.31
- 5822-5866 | 1.569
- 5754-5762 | 1.509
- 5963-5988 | 1.442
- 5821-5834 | 1.44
